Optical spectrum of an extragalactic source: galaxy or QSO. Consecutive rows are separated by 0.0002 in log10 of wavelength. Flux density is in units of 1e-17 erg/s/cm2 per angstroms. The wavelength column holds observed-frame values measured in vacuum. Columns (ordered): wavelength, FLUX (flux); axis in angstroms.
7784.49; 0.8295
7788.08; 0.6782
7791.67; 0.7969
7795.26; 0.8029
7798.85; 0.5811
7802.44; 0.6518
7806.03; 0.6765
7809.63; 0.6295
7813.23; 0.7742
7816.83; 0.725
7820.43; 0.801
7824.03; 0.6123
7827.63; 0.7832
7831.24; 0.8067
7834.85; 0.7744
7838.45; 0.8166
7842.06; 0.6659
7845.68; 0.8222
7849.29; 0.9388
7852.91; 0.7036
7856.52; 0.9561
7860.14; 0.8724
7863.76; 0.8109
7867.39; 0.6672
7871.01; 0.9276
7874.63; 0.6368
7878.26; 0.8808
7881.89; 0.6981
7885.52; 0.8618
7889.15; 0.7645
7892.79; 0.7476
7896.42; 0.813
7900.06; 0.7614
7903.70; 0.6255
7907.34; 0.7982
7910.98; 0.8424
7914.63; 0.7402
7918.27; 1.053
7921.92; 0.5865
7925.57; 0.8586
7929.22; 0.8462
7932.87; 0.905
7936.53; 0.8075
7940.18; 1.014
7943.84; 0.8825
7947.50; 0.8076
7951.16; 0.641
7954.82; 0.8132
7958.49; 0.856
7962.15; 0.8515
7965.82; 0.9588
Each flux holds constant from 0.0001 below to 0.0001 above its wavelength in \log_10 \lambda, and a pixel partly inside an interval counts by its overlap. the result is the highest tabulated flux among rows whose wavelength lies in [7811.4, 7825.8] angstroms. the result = 0.801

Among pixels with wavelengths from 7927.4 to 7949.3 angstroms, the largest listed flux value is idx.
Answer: 1.014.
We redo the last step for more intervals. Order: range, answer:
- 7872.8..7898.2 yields 0.8808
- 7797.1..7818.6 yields 0.7742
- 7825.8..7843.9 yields 0.8166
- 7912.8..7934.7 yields 1.053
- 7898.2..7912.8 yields 0.8424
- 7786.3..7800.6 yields 0.8029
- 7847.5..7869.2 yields 0.9561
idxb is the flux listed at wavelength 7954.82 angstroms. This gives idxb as 0.8132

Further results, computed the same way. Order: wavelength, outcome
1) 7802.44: 0.6518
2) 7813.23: 0.7742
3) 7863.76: 0.8109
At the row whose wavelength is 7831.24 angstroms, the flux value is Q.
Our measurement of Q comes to 0.8067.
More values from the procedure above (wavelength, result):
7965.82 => 0.9588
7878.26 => 0.8808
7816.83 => 0.725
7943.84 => 0.8825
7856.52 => 0.9561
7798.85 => 0.5811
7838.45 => 0.8166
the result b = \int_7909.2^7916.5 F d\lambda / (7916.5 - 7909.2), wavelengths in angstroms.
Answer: 0.793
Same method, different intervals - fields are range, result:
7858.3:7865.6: 0.841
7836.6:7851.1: 0.811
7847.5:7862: 0.868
